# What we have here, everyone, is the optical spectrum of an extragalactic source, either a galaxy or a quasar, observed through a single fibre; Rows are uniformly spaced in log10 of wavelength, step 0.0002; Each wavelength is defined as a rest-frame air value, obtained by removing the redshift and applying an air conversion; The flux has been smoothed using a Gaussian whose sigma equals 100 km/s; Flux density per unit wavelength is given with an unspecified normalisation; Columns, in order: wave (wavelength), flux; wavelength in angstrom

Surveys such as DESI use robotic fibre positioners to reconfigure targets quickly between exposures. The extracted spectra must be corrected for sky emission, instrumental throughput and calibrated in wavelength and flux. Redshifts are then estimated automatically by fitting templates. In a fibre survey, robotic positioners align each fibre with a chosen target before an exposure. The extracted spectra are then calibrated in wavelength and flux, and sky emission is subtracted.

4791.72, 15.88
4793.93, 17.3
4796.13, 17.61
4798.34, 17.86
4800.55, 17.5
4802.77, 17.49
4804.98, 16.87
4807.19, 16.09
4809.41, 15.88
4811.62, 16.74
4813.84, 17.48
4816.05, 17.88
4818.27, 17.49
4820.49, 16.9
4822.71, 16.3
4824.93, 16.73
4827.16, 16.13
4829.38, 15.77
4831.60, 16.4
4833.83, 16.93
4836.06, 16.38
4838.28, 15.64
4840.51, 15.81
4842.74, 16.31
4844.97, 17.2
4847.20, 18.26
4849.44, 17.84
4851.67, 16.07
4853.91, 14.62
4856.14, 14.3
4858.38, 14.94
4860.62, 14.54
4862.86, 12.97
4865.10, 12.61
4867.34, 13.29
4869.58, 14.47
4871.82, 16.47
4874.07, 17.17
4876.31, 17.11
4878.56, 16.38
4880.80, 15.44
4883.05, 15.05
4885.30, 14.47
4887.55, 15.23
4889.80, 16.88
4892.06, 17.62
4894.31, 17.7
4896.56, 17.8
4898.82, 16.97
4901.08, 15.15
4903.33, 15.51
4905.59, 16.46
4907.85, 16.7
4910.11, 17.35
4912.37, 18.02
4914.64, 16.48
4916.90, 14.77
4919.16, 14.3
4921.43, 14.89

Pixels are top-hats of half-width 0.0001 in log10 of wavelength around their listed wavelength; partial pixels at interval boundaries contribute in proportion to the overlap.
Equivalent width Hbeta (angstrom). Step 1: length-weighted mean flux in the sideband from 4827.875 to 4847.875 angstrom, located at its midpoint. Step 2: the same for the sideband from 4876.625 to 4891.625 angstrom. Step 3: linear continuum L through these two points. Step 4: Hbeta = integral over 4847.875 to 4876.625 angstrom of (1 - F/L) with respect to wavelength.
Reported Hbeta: 1.8 angstrom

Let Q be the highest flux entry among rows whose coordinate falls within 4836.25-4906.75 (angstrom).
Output 18.26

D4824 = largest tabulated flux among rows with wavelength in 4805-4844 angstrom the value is 17.88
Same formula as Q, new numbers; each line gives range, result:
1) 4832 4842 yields 16.93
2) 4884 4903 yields 17.8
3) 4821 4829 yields 16.73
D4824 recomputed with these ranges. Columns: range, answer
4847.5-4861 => 17.84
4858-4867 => 14.94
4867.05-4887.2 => 17.17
